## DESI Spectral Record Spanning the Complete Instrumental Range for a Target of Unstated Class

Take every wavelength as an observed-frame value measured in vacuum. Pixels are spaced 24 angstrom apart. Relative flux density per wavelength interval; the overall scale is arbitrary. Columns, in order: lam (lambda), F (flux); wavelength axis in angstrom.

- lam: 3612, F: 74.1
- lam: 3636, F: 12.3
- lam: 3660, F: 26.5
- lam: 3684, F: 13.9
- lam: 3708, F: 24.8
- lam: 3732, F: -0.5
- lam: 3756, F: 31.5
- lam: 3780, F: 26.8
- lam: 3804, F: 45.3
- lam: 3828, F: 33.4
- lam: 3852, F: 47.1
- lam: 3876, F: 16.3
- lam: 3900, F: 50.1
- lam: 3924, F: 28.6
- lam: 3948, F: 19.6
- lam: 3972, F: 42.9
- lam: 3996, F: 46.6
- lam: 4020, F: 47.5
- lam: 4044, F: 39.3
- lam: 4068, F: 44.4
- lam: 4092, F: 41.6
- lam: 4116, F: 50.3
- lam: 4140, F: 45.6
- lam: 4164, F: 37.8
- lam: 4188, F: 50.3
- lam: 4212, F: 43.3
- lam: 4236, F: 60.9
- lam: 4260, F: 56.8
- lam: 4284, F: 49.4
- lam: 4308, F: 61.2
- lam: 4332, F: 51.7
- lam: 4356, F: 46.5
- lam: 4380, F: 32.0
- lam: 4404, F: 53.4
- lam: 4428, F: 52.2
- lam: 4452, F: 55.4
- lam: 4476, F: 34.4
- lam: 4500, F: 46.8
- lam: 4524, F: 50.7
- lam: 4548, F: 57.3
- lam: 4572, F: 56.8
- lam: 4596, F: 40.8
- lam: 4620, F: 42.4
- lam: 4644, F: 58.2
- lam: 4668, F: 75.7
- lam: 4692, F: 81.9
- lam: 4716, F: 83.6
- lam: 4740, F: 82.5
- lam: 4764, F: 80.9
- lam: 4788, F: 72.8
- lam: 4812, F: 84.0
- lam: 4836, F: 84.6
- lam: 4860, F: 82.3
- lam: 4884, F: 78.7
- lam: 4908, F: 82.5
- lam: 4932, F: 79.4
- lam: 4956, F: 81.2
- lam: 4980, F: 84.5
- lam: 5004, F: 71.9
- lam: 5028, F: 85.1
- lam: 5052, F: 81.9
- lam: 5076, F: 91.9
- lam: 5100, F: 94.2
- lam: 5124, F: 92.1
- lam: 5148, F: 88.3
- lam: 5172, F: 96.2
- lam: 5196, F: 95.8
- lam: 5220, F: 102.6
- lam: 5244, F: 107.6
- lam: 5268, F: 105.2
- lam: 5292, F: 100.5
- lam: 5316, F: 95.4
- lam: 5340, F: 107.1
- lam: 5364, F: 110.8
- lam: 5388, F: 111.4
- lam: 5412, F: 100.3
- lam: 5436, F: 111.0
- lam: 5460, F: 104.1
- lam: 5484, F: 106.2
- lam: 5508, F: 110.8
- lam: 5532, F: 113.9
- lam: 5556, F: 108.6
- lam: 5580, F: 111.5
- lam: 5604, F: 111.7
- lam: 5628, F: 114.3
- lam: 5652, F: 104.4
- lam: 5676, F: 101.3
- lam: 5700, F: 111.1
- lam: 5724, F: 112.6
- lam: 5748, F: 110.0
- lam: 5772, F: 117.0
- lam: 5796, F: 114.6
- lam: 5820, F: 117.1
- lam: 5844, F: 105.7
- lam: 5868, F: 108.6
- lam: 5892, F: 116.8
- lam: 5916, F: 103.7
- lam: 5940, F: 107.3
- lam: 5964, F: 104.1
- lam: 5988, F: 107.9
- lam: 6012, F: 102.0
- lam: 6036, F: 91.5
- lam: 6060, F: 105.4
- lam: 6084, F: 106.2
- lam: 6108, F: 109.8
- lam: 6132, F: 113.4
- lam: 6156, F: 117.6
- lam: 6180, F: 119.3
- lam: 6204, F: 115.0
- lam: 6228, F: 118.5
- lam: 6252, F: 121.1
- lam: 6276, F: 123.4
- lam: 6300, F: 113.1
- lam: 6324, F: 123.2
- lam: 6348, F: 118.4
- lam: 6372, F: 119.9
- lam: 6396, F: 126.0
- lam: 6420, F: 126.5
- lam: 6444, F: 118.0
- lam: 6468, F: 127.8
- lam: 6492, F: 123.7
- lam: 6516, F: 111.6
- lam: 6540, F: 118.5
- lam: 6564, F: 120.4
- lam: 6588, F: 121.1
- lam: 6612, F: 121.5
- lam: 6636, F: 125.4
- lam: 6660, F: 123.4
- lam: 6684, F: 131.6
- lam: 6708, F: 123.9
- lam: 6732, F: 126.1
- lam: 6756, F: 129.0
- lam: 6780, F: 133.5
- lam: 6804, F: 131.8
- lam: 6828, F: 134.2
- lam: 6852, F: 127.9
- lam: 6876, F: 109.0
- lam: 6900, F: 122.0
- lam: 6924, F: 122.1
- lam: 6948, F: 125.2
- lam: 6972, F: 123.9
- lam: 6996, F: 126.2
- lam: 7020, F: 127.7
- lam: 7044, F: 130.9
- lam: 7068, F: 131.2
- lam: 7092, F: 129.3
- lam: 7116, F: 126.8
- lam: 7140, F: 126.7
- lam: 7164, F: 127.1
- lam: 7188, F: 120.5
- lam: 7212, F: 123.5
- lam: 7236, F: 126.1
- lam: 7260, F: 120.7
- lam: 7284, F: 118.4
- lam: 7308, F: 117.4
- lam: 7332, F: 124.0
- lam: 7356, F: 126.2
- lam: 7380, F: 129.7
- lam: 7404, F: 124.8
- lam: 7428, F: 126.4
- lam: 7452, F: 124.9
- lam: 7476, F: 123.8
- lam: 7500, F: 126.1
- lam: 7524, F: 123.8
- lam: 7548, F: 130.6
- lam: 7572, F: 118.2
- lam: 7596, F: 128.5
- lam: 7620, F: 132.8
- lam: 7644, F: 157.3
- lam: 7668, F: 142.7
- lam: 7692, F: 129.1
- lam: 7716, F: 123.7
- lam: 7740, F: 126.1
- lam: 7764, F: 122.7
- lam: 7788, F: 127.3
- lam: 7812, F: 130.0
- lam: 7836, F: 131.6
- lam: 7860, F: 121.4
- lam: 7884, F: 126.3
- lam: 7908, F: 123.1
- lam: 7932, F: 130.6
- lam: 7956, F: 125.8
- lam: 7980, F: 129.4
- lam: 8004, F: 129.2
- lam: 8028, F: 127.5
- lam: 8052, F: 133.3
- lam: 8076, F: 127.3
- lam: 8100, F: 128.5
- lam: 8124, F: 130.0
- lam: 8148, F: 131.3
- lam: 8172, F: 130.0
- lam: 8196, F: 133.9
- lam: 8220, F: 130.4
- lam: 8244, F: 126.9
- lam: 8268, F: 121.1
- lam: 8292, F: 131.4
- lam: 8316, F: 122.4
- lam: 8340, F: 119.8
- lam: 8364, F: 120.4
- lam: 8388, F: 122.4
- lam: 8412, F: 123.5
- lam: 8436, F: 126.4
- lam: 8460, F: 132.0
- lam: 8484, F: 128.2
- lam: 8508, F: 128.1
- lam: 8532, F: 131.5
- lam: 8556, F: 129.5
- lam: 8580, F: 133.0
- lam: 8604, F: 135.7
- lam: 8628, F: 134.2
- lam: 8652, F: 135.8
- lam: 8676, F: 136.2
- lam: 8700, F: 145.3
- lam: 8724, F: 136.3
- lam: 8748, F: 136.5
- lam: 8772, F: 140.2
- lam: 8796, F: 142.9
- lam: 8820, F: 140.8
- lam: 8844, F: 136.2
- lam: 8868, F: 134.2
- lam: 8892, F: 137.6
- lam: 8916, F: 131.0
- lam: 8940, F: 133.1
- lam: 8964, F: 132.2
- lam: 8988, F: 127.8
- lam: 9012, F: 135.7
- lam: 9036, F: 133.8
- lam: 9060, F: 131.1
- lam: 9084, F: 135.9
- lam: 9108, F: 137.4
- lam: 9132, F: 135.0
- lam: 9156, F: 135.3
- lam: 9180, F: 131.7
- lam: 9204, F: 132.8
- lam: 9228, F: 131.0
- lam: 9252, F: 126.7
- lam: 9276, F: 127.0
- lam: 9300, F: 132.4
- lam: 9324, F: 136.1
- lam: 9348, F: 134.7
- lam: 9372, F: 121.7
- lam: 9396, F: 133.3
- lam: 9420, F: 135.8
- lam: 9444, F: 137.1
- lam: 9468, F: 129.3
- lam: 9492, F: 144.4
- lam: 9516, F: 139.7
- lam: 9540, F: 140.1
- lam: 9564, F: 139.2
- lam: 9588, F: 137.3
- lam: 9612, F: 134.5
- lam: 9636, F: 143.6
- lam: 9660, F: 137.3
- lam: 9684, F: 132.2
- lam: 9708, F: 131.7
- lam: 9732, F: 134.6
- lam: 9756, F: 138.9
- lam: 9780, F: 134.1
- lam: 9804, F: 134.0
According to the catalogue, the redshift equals 0.17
